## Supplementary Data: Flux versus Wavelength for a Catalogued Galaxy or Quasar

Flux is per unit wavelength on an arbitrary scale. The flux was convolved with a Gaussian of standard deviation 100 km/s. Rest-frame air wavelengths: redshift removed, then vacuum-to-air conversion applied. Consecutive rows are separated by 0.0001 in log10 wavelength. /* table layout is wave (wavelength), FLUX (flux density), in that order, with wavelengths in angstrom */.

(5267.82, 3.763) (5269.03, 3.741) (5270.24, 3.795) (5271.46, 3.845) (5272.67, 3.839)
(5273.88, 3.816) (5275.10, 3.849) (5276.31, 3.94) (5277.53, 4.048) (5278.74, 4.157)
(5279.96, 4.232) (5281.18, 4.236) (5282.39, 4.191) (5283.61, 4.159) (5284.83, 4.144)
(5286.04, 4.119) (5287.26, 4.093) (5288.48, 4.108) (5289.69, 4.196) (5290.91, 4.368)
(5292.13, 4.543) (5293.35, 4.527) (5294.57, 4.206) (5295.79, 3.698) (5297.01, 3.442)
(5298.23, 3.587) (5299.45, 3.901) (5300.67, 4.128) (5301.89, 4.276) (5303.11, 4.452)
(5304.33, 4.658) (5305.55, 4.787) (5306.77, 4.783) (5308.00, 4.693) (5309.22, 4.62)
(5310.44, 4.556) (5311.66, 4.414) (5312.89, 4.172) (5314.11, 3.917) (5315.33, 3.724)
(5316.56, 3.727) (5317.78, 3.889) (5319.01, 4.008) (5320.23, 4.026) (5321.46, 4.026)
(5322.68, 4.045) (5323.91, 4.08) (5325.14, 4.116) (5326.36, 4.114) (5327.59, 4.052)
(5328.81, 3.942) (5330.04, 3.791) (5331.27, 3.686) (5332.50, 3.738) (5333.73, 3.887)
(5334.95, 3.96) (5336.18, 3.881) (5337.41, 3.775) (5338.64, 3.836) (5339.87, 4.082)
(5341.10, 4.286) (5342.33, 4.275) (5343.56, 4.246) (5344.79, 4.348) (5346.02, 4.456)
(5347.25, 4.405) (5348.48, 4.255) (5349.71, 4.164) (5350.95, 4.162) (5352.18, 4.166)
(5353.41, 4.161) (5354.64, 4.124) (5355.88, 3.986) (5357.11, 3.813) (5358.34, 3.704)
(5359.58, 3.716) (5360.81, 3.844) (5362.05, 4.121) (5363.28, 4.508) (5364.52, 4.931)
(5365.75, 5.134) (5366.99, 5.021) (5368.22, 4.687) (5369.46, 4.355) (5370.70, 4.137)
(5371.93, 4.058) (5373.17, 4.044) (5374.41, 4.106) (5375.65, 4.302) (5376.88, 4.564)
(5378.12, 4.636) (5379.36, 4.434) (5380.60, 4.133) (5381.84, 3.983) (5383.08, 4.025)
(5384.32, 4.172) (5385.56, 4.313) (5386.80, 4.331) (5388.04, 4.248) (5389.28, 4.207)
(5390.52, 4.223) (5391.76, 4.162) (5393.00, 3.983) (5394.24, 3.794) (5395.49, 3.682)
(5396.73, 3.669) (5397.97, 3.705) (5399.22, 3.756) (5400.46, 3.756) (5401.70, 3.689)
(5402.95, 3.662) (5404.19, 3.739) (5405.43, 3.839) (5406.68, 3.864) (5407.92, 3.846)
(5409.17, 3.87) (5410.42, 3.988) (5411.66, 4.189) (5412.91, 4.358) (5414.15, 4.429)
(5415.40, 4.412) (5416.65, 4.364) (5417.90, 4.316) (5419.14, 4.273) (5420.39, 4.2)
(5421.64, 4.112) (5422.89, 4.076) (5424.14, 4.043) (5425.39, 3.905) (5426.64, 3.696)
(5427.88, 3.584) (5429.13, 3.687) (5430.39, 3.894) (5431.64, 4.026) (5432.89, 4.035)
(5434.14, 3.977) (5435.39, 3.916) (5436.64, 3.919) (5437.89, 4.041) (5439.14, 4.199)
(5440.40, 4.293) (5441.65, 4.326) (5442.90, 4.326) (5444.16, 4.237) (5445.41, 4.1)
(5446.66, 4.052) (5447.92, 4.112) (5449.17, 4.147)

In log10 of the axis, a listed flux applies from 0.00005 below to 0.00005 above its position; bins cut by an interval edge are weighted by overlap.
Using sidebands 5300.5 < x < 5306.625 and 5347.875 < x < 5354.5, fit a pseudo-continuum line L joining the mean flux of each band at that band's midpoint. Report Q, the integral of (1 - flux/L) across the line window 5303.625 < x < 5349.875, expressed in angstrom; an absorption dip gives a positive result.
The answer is 2.20 angstrom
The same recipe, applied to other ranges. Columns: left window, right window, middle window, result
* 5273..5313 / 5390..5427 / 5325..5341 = 0.84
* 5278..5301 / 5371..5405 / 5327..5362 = 0.41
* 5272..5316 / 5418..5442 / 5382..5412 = 0.82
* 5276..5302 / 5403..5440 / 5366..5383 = -1.25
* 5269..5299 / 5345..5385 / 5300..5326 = -0.77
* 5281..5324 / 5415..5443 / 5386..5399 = 0.32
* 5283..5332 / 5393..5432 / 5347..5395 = -2.45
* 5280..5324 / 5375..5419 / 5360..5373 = -1.08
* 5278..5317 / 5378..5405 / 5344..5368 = -1.12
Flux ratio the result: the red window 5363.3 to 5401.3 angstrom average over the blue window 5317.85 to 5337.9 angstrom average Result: 1.07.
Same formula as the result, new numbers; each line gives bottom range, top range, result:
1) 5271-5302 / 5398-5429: 0.98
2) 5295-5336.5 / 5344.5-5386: 1.04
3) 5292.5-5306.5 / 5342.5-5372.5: 1.02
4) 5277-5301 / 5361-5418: 1.01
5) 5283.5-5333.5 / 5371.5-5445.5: 0.98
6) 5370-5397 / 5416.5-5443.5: 0.98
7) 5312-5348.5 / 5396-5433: 0.99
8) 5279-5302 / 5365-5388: 1.06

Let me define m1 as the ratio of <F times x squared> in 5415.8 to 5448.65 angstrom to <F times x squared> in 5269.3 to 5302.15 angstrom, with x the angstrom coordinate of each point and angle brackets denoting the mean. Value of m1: 1.06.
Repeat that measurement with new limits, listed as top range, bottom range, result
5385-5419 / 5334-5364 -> 1.00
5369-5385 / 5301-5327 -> 1.02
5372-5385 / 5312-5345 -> 1.08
